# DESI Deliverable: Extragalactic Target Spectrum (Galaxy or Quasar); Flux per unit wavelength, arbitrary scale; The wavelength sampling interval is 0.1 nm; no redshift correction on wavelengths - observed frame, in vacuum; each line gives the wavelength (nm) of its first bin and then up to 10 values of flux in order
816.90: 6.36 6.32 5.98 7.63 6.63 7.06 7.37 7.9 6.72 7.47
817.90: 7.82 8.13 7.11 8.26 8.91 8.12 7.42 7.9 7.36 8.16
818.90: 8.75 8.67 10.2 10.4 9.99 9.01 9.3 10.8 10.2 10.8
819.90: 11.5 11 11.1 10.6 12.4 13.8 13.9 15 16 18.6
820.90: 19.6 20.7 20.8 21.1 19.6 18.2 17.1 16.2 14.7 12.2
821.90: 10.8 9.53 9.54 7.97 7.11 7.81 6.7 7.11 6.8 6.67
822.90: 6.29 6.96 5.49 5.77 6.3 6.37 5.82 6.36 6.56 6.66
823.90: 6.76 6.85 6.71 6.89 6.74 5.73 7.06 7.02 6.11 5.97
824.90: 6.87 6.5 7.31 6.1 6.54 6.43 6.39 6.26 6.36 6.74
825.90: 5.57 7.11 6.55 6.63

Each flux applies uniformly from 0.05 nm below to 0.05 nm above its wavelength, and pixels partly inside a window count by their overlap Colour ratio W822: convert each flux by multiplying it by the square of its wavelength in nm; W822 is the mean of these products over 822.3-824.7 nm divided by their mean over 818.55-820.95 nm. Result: 0.6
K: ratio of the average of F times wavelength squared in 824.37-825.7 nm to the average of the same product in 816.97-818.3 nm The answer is 0.9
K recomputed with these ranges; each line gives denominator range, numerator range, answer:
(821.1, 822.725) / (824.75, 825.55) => 0.53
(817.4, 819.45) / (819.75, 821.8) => 1.90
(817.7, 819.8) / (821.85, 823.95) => 0.83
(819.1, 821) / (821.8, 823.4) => 0.60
